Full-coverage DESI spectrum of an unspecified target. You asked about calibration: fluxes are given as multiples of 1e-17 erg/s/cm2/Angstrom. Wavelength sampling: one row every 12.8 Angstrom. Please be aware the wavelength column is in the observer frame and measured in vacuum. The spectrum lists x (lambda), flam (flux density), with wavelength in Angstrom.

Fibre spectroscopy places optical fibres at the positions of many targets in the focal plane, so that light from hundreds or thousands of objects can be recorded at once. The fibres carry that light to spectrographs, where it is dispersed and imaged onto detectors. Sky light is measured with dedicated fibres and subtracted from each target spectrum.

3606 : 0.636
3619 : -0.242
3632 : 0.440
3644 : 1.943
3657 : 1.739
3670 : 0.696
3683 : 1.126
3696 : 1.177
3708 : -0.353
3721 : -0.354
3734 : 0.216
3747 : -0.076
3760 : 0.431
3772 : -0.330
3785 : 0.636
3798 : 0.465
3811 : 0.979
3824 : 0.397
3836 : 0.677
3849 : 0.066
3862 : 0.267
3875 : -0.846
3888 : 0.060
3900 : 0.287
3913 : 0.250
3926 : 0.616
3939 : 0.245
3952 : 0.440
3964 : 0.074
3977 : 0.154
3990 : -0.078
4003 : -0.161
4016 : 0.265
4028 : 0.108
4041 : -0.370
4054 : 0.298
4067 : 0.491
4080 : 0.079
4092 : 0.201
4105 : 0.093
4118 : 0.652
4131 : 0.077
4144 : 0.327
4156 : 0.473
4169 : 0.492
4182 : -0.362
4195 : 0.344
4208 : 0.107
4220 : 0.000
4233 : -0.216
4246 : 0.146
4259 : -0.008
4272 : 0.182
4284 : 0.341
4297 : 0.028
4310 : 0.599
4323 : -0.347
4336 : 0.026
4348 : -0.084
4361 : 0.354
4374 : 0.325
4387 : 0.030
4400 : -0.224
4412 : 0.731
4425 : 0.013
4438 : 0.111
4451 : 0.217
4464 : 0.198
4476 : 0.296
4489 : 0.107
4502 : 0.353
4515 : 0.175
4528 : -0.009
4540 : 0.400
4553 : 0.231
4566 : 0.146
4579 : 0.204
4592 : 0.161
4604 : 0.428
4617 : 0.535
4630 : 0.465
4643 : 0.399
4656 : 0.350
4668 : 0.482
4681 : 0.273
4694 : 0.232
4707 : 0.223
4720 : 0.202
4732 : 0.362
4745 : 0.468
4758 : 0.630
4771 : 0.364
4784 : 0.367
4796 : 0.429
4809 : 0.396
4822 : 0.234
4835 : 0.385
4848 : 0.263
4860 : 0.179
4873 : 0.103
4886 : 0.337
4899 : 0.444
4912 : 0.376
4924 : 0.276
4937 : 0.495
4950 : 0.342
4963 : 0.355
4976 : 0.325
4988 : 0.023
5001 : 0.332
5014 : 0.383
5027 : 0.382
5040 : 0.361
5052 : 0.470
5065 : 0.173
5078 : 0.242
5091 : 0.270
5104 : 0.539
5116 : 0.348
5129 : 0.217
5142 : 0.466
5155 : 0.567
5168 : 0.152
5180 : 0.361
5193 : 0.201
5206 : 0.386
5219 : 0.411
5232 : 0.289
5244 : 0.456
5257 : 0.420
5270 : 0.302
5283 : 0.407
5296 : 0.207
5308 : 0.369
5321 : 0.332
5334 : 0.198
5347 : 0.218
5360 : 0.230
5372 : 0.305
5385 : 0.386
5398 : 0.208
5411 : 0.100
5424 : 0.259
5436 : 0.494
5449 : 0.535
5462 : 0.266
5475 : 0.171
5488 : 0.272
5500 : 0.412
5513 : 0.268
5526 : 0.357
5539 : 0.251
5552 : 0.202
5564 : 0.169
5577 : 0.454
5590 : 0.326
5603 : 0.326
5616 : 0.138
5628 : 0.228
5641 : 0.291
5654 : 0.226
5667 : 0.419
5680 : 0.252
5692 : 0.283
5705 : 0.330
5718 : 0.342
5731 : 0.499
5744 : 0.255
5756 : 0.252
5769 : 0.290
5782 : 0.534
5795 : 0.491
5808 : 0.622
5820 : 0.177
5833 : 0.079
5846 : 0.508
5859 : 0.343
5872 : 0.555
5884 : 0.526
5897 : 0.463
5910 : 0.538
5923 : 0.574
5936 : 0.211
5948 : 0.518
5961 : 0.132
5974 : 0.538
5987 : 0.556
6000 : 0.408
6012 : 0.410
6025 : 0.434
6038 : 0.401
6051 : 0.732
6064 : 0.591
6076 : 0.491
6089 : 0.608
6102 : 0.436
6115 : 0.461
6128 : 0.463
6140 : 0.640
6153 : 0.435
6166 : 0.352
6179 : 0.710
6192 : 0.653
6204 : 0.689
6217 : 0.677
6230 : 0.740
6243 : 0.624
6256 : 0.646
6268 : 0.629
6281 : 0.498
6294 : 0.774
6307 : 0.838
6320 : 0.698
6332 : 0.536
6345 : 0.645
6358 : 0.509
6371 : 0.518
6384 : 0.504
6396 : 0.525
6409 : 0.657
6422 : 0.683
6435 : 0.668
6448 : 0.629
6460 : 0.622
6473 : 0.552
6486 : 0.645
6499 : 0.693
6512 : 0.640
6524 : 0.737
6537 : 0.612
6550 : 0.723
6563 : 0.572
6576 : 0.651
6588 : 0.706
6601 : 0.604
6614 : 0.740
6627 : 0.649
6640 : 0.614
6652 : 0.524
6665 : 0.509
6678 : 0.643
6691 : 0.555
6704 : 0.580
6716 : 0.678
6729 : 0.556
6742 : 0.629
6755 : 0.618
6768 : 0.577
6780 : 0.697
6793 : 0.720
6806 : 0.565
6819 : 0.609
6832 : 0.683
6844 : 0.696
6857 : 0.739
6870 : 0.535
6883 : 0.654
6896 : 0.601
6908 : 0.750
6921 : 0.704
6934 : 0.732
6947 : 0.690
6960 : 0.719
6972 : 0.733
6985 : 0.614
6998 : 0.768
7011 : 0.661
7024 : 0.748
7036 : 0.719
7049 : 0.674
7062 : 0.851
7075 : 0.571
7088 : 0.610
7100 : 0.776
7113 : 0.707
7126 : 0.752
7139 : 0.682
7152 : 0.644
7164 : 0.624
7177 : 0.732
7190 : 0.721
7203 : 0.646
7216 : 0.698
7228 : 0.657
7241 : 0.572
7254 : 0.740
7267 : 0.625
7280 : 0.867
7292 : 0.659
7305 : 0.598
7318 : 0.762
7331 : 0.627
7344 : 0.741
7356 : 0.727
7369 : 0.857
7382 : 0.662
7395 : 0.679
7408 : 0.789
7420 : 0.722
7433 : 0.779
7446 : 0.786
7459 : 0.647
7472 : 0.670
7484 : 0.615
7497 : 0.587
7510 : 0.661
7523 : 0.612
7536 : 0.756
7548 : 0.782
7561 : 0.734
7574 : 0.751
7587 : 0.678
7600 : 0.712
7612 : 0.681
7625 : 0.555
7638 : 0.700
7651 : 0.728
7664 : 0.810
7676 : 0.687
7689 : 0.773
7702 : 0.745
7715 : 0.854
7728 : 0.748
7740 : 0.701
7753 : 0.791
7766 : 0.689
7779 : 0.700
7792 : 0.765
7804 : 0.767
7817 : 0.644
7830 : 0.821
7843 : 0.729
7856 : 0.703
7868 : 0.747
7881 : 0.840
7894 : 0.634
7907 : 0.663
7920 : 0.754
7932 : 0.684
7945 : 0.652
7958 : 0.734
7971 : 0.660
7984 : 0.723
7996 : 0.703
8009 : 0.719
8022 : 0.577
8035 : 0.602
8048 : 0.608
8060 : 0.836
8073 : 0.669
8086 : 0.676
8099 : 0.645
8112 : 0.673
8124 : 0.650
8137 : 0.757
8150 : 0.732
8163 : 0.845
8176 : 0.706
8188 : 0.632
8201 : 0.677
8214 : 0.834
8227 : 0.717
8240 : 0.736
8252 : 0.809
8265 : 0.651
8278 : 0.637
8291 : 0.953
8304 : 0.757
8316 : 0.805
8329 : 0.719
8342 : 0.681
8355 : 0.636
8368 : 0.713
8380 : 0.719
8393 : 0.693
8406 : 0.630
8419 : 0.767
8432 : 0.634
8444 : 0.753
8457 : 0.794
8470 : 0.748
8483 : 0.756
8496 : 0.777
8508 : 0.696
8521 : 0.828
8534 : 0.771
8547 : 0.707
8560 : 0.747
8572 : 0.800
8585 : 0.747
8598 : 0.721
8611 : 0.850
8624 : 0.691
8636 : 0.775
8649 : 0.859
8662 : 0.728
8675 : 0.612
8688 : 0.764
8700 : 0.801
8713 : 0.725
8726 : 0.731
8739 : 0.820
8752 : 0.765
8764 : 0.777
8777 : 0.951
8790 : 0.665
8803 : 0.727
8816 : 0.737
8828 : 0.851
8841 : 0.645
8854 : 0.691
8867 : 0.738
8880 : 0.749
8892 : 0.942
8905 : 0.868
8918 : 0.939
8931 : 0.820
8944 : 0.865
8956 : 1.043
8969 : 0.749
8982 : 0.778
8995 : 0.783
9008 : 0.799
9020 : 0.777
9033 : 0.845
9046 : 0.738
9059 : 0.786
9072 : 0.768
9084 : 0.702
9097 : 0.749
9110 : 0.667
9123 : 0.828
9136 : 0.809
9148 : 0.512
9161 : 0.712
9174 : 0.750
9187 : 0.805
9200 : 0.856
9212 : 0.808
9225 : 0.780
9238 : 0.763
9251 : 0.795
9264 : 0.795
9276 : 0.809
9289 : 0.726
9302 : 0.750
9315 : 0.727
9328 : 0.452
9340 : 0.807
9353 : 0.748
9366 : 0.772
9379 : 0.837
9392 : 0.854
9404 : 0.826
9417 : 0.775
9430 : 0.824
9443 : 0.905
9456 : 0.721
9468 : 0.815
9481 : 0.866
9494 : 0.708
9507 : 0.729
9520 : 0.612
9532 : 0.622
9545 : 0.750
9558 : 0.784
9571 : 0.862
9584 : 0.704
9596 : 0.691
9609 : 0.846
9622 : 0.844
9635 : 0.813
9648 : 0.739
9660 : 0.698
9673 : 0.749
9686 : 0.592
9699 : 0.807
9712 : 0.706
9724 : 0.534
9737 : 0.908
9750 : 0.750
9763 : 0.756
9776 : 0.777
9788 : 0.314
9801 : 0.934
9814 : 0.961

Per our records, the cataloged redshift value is 0.552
